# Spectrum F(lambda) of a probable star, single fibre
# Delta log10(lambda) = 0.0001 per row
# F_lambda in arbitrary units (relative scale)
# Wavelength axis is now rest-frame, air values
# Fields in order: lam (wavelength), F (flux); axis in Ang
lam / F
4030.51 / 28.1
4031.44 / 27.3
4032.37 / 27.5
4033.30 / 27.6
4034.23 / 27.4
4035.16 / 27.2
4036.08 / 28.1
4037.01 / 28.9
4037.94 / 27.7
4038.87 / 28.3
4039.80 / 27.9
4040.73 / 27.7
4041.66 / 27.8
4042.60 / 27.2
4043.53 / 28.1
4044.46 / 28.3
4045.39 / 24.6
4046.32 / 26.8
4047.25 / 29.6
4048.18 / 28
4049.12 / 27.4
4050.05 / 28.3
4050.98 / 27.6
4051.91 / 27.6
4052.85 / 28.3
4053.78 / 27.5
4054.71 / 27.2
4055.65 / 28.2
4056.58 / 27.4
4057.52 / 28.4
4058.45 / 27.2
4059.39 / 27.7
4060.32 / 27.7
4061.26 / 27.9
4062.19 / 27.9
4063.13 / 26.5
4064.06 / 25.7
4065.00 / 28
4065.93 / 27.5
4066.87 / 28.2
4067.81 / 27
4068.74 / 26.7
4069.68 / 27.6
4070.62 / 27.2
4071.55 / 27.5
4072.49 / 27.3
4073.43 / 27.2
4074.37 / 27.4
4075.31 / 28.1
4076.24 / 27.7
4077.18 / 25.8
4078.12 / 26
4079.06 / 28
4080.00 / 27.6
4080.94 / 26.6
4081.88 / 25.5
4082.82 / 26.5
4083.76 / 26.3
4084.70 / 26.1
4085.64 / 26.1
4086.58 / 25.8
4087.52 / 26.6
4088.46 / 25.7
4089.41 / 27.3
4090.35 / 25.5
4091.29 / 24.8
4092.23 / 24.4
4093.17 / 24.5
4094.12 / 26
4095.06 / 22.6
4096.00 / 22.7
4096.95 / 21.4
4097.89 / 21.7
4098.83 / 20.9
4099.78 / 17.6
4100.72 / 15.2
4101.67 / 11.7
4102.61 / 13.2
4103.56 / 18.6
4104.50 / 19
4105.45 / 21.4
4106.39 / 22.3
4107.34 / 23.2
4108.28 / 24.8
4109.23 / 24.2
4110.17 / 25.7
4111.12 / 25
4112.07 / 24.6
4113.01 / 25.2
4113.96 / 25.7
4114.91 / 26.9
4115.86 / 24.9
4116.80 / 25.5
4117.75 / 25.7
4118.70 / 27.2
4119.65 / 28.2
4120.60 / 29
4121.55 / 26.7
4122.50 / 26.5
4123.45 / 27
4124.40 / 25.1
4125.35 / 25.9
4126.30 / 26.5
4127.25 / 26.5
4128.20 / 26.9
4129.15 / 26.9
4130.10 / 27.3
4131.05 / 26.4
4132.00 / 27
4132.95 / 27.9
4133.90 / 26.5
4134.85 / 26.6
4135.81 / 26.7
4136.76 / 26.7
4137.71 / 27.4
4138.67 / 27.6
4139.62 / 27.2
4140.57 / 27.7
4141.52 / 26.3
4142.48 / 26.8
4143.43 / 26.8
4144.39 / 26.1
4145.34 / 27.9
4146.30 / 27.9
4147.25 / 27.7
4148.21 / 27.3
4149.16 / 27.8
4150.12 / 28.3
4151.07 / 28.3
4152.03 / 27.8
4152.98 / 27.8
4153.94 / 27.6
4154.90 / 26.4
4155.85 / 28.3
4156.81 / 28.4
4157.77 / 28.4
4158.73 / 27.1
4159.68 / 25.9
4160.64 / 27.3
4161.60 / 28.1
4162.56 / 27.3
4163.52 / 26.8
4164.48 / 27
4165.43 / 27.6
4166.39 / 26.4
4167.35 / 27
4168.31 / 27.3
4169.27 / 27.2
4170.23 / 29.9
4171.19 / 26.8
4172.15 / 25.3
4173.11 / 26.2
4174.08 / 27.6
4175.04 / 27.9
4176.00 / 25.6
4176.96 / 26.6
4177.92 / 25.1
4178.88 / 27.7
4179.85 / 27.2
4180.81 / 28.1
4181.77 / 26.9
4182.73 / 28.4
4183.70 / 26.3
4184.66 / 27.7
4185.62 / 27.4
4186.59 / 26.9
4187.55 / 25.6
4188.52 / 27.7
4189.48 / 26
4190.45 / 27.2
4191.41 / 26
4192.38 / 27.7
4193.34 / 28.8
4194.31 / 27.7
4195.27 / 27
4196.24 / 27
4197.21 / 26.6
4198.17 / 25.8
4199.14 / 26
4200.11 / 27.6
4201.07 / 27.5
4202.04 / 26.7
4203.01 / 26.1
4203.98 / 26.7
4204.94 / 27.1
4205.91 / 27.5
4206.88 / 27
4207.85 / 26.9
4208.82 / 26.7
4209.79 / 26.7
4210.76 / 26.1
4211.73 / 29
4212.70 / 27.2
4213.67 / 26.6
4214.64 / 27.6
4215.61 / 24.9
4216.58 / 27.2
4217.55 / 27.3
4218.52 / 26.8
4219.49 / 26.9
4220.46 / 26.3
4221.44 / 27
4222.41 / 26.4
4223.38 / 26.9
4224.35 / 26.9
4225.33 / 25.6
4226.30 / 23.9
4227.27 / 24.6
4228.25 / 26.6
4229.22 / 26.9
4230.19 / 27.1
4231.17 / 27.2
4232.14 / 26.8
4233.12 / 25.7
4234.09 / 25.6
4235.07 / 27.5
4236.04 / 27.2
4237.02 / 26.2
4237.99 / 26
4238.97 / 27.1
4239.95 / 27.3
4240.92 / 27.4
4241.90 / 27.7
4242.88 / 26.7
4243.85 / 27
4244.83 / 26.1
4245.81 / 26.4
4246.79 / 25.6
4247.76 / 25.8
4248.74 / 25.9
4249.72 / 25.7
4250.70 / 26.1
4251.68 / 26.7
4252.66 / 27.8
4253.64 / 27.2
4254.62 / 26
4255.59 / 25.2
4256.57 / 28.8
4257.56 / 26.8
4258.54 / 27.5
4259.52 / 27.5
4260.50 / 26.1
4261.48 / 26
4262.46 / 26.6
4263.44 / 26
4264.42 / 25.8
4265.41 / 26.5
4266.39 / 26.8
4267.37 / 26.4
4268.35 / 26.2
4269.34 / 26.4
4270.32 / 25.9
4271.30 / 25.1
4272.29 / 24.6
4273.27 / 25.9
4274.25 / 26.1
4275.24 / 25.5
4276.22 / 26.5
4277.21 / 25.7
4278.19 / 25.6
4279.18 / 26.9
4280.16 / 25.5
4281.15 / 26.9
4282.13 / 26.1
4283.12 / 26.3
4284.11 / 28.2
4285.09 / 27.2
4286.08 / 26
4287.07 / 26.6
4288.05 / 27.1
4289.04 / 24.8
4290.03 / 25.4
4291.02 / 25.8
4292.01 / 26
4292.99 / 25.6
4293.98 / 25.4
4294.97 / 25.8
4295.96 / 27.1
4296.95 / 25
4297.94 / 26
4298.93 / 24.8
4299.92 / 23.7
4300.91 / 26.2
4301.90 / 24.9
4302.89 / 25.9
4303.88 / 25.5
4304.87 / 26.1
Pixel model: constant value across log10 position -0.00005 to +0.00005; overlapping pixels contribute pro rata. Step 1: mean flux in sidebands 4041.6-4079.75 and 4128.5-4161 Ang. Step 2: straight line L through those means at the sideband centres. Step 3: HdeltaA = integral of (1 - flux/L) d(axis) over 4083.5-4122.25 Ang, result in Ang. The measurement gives 5.3 Ang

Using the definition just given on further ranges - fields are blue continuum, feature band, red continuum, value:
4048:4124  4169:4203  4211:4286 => -1.2 Ang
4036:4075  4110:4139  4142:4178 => 0.9 Ang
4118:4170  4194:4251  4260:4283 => -0.3 Ang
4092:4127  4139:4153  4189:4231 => -1.6 Ang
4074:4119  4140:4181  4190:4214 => -2.3 Ang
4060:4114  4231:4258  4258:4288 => -0.6 Ang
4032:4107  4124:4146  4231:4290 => -0.7 Ang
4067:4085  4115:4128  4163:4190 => 0.2 Ang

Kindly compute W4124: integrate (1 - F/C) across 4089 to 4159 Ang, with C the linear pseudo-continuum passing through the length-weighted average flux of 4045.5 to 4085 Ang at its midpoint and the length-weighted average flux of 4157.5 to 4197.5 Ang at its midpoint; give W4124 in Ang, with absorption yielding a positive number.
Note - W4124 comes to 4.9 Ang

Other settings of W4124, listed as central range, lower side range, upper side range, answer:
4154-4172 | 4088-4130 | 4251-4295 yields -1.95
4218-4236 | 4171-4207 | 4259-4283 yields 0.10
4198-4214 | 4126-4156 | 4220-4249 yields -0.14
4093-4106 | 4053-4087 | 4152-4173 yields 3.61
